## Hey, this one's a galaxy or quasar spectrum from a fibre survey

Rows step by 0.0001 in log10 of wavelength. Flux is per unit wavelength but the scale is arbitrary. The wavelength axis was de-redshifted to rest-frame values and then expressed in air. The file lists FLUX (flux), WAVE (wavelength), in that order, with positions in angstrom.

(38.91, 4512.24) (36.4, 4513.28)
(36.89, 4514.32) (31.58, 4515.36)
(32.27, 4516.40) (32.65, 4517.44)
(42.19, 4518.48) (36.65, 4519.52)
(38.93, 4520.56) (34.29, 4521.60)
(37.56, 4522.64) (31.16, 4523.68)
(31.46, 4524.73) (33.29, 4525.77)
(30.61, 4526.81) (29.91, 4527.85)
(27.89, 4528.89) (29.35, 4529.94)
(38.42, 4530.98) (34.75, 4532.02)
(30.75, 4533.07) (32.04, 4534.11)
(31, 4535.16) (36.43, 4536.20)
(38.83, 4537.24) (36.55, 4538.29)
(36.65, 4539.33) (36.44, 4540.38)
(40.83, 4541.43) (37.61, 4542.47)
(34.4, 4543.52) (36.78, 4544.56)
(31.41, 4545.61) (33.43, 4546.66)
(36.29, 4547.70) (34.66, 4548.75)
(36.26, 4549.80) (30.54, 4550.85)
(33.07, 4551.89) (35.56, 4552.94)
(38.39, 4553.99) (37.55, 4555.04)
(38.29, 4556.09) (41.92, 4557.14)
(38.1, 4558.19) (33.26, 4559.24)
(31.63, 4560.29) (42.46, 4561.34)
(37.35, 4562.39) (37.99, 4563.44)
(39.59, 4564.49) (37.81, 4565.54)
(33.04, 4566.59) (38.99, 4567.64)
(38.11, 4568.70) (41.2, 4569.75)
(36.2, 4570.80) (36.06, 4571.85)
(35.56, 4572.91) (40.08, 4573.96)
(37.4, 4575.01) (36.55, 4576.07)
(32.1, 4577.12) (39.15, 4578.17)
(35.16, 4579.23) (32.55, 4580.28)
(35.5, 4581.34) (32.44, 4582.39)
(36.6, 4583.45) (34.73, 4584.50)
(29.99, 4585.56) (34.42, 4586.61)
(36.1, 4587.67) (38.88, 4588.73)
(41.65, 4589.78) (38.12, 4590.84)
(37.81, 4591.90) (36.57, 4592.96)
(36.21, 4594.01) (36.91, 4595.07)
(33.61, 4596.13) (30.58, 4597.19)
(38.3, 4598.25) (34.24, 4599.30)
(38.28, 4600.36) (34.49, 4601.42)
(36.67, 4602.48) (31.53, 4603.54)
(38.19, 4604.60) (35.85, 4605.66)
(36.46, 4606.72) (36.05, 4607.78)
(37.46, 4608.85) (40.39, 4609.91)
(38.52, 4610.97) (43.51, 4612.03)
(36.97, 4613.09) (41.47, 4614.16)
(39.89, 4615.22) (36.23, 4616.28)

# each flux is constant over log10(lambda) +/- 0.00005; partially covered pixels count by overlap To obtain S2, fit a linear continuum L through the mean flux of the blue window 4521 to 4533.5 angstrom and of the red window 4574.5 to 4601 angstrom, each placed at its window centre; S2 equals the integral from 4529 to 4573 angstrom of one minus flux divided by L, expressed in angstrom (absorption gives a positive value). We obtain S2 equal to -2.90 angstrom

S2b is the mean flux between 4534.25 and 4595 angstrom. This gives 36.3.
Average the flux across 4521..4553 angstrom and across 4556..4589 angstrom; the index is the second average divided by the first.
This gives 1.07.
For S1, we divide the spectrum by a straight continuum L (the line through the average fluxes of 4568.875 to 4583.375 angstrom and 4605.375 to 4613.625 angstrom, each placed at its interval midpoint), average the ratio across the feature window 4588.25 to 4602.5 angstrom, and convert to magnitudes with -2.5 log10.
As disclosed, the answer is 0.022 mag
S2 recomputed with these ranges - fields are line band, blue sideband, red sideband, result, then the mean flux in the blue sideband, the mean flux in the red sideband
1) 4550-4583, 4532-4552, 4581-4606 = -1.14 angstrom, 35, 35.7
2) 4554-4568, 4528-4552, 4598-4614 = -0.87 angstrom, 34.5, 37.2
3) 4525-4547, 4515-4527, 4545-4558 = 0.60 angstrom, 34.5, 35.7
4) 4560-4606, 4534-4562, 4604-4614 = 1.16 angstrom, 36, 38.2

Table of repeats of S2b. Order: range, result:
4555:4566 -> 37.8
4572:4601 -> 35.9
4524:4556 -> 34.4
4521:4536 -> 32.4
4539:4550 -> 35.8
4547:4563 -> 36.3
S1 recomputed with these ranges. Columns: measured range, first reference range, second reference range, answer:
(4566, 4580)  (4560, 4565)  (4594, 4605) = 0.01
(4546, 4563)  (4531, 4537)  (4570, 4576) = -0.02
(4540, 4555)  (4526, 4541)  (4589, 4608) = -0.04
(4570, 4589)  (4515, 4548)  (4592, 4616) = 0.02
